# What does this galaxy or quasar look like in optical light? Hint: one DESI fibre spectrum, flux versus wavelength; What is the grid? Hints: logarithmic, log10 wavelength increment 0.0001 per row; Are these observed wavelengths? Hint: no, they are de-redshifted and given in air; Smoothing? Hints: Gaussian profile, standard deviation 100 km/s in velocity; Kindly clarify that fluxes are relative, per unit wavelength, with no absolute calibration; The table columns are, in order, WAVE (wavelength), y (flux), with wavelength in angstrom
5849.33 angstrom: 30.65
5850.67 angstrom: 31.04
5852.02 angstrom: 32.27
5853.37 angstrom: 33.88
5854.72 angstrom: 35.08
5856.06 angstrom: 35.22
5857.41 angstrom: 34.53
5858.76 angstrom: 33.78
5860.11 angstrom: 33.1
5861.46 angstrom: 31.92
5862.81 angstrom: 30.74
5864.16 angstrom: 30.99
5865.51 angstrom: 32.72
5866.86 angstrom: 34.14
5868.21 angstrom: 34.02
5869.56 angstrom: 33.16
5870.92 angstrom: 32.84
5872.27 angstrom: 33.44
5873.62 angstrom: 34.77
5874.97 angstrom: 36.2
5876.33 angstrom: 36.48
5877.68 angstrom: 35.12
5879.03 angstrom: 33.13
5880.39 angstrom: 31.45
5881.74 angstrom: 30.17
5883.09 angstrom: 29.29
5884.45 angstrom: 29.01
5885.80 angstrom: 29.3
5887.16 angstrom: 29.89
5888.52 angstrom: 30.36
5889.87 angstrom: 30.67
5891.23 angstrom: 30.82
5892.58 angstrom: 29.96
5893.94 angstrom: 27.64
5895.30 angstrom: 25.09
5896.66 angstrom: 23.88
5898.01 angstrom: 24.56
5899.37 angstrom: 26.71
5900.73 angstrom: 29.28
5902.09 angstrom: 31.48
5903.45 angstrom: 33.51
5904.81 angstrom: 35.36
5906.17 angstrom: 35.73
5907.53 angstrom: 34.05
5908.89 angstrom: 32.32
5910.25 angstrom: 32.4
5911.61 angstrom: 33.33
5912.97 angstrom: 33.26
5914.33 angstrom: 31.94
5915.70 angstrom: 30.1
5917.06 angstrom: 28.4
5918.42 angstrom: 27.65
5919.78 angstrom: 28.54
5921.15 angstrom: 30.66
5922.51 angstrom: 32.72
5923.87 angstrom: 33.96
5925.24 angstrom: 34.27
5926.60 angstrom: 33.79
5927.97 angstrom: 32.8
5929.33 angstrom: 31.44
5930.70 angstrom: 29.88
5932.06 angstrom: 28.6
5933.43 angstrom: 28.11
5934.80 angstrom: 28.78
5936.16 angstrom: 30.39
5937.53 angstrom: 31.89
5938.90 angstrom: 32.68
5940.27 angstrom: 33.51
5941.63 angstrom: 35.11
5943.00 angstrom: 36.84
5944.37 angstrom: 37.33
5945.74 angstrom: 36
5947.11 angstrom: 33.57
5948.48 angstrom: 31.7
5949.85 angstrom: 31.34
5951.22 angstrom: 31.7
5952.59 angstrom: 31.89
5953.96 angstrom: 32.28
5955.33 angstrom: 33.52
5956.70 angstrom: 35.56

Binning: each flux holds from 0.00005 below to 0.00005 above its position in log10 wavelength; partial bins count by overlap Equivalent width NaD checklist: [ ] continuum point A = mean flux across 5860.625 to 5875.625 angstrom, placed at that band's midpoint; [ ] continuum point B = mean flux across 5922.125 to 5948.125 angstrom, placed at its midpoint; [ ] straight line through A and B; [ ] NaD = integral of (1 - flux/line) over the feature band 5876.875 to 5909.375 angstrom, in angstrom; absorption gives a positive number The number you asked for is 2.6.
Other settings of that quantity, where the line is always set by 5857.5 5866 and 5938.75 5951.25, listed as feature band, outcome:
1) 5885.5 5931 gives 3.5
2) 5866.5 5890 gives 0.2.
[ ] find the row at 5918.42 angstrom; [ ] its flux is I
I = 27.65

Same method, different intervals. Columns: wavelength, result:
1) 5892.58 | 29.96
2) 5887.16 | 29.89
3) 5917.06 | 28.4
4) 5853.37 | 33.88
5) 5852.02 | 32.27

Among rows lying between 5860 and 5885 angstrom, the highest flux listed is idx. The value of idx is 36.48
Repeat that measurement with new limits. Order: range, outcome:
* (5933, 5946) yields 37.33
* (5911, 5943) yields 36.84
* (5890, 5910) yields 35.73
